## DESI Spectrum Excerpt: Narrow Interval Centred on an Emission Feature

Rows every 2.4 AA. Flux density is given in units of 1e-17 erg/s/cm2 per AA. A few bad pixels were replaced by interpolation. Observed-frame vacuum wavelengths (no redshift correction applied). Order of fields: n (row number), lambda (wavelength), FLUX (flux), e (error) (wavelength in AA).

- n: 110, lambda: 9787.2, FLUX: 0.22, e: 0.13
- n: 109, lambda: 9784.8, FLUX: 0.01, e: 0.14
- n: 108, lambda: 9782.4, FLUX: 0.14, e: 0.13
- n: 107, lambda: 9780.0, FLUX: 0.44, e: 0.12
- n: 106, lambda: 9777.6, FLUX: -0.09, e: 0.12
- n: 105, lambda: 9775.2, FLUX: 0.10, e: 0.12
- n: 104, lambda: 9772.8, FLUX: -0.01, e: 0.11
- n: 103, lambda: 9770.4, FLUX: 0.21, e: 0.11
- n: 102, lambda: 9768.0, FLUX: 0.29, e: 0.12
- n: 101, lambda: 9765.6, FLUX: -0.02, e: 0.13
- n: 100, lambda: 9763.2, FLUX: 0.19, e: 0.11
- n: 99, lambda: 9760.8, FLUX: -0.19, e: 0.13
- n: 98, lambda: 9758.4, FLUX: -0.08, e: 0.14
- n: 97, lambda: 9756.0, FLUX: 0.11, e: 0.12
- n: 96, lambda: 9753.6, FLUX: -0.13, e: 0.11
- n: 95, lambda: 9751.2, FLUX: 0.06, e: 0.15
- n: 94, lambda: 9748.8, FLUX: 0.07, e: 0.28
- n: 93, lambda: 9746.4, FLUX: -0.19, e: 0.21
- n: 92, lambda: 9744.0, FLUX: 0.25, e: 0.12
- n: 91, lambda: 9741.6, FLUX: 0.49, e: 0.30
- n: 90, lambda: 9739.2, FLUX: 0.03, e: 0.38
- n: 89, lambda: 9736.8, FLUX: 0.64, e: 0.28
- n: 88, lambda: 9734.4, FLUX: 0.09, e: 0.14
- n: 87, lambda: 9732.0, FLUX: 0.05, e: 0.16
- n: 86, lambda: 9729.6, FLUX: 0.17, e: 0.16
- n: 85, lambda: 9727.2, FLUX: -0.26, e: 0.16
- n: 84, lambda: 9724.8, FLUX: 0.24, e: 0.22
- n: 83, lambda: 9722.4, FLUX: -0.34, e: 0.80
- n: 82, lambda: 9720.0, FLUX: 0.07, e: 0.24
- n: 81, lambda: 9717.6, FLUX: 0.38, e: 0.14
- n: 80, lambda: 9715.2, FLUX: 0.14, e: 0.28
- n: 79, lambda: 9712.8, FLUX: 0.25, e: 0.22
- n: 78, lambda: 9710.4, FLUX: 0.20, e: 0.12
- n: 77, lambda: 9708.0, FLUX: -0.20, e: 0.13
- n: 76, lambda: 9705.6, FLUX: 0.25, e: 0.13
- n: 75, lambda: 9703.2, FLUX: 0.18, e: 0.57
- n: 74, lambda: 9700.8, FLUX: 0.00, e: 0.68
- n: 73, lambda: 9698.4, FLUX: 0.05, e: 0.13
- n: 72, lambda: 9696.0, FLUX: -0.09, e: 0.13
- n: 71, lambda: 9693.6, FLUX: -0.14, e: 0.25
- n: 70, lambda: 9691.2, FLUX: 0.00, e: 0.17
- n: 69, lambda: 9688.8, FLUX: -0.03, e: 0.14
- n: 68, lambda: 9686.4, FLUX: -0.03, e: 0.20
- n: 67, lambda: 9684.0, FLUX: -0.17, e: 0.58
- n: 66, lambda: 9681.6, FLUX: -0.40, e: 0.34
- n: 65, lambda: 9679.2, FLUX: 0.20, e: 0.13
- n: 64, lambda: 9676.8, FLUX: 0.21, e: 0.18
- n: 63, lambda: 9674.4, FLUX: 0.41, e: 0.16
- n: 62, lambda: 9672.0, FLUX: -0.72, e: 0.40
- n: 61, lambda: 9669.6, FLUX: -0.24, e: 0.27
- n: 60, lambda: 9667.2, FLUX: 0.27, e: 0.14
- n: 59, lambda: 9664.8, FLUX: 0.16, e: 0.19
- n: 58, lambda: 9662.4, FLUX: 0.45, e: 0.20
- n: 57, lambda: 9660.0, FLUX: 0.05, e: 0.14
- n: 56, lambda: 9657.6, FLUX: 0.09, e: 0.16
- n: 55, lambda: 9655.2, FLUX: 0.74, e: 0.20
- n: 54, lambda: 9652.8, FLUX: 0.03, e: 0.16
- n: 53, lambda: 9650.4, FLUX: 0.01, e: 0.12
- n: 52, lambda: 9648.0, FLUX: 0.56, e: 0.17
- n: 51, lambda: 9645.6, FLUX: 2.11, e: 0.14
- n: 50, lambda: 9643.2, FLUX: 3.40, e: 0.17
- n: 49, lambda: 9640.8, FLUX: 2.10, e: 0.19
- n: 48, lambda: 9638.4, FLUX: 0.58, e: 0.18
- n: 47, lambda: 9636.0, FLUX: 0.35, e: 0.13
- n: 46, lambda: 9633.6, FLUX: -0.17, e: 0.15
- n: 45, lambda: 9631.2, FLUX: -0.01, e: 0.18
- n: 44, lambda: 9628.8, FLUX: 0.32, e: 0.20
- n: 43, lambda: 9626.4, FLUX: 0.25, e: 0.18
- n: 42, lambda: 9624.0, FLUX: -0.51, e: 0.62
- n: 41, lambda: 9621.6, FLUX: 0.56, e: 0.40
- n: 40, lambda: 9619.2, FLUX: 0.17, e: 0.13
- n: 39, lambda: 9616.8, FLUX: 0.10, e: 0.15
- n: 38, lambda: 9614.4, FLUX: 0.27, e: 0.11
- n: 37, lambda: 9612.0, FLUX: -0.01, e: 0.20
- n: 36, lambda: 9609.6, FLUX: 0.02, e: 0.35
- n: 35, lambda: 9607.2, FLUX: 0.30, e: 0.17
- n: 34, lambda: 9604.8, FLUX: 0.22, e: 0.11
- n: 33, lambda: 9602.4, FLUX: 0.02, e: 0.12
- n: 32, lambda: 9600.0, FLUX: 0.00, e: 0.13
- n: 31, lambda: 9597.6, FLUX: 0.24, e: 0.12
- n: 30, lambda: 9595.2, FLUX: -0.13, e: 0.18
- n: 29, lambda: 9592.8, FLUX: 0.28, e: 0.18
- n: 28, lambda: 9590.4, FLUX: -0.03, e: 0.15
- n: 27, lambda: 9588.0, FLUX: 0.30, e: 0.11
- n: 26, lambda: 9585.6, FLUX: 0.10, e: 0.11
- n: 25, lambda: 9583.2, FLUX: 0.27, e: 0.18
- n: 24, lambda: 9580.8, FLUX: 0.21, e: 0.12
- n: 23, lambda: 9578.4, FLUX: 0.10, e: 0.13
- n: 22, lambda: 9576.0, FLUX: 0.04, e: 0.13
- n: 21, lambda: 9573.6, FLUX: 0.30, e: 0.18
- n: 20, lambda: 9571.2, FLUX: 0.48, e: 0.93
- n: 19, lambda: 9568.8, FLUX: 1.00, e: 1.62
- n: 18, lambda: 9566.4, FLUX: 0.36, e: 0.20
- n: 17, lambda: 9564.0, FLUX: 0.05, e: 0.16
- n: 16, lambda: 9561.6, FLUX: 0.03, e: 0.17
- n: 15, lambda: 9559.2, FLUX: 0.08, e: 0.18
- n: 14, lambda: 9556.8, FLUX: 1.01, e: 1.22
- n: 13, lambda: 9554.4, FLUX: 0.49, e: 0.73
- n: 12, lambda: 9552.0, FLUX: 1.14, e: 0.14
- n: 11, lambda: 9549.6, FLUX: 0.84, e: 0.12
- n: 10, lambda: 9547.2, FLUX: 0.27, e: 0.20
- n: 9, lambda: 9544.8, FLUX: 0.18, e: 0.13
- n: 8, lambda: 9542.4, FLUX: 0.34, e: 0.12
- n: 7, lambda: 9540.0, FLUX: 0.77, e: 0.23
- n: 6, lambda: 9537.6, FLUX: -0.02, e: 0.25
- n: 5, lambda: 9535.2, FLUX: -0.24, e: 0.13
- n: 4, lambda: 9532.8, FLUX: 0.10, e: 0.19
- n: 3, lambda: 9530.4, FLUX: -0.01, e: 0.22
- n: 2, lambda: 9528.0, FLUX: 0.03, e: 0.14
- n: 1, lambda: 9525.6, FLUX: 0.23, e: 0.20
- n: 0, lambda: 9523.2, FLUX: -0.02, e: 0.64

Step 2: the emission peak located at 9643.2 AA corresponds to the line [O III]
